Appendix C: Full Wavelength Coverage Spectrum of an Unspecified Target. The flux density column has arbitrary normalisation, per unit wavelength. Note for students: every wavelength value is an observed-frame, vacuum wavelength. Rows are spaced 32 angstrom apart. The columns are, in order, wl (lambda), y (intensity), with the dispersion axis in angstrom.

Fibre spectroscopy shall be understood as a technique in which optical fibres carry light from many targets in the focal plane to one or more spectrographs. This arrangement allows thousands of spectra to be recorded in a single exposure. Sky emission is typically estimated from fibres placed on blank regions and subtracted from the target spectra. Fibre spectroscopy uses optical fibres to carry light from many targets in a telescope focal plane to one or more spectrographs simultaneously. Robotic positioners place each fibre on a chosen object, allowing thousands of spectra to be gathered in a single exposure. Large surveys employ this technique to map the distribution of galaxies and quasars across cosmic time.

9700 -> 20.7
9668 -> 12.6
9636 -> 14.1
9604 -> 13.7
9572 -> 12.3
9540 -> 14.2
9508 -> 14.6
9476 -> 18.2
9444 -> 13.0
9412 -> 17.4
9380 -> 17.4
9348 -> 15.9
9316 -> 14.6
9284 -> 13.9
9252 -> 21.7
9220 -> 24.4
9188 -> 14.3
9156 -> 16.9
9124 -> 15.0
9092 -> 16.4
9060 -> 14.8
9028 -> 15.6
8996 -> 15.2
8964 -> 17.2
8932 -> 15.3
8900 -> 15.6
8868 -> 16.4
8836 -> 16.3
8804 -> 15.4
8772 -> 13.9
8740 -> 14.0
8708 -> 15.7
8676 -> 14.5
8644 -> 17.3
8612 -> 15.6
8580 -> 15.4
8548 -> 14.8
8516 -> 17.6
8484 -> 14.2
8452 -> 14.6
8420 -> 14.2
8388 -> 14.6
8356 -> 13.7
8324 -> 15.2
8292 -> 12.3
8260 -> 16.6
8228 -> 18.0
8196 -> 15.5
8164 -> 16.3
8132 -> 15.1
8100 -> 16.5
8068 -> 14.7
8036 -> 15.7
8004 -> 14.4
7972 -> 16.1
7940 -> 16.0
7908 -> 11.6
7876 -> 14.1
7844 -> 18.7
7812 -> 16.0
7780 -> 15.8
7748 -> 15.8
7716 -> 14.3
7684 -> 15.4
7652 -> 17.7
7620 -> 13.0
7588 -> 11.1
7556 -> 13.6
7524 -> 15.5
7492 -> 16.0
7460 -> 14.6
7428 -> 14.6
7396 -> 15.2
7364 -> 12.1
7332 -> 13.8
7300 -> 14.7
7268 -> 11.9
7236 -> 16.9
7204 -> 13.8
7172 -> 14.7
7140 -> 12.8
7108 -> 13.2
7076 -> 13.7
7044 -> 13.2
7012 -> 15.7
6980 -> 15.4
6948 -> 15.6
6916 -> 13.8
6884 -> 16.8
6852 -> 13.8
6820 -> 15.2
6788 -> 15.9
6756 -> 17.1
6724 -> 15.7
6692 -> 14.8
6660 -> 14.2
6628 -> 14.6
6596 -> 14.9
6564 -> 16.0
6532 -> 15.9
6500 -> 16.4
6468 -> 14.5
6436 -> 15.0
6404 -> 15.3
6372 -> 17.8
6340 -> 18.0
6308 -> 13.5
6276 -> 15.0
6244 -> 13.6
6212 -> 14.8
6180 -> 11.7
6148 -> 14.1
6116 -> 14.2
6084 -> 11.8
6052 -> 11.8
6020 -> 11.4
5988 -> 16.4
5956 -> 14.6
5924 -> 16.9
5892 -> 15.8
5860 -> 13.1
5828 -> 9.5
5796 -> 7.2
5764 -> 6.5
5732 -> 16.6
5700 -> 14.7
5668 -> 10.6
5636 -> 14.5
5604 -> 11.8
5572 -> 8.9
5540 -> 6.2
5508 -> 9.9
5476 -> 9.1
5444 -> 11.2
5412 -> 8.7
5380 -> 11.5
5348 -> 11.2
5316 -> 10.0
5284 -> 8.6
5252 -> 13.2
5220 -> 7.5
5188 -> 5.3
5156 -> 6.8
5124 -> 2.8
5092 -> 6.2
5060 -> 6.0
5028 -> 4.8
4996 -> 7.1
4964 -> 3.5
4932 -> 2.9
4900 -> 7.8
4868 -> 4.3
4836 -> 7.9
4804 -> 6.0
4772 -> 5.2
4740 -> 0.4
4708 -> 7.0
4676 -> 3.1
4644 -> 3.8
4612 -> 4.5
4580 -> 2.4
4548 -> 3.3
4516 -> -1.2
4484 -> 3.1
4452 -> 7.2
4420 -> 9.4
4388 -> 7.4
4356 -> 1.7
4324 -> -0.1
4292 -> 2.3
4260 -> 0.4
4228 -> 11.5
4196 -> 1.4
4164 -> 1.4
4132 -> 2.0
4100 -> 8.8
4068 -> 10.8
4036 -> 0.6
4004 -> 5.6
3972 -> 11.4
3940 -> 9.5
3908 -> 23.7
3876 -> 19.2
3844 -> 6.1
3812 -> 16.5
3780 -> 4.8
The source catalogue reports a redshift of 0.41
